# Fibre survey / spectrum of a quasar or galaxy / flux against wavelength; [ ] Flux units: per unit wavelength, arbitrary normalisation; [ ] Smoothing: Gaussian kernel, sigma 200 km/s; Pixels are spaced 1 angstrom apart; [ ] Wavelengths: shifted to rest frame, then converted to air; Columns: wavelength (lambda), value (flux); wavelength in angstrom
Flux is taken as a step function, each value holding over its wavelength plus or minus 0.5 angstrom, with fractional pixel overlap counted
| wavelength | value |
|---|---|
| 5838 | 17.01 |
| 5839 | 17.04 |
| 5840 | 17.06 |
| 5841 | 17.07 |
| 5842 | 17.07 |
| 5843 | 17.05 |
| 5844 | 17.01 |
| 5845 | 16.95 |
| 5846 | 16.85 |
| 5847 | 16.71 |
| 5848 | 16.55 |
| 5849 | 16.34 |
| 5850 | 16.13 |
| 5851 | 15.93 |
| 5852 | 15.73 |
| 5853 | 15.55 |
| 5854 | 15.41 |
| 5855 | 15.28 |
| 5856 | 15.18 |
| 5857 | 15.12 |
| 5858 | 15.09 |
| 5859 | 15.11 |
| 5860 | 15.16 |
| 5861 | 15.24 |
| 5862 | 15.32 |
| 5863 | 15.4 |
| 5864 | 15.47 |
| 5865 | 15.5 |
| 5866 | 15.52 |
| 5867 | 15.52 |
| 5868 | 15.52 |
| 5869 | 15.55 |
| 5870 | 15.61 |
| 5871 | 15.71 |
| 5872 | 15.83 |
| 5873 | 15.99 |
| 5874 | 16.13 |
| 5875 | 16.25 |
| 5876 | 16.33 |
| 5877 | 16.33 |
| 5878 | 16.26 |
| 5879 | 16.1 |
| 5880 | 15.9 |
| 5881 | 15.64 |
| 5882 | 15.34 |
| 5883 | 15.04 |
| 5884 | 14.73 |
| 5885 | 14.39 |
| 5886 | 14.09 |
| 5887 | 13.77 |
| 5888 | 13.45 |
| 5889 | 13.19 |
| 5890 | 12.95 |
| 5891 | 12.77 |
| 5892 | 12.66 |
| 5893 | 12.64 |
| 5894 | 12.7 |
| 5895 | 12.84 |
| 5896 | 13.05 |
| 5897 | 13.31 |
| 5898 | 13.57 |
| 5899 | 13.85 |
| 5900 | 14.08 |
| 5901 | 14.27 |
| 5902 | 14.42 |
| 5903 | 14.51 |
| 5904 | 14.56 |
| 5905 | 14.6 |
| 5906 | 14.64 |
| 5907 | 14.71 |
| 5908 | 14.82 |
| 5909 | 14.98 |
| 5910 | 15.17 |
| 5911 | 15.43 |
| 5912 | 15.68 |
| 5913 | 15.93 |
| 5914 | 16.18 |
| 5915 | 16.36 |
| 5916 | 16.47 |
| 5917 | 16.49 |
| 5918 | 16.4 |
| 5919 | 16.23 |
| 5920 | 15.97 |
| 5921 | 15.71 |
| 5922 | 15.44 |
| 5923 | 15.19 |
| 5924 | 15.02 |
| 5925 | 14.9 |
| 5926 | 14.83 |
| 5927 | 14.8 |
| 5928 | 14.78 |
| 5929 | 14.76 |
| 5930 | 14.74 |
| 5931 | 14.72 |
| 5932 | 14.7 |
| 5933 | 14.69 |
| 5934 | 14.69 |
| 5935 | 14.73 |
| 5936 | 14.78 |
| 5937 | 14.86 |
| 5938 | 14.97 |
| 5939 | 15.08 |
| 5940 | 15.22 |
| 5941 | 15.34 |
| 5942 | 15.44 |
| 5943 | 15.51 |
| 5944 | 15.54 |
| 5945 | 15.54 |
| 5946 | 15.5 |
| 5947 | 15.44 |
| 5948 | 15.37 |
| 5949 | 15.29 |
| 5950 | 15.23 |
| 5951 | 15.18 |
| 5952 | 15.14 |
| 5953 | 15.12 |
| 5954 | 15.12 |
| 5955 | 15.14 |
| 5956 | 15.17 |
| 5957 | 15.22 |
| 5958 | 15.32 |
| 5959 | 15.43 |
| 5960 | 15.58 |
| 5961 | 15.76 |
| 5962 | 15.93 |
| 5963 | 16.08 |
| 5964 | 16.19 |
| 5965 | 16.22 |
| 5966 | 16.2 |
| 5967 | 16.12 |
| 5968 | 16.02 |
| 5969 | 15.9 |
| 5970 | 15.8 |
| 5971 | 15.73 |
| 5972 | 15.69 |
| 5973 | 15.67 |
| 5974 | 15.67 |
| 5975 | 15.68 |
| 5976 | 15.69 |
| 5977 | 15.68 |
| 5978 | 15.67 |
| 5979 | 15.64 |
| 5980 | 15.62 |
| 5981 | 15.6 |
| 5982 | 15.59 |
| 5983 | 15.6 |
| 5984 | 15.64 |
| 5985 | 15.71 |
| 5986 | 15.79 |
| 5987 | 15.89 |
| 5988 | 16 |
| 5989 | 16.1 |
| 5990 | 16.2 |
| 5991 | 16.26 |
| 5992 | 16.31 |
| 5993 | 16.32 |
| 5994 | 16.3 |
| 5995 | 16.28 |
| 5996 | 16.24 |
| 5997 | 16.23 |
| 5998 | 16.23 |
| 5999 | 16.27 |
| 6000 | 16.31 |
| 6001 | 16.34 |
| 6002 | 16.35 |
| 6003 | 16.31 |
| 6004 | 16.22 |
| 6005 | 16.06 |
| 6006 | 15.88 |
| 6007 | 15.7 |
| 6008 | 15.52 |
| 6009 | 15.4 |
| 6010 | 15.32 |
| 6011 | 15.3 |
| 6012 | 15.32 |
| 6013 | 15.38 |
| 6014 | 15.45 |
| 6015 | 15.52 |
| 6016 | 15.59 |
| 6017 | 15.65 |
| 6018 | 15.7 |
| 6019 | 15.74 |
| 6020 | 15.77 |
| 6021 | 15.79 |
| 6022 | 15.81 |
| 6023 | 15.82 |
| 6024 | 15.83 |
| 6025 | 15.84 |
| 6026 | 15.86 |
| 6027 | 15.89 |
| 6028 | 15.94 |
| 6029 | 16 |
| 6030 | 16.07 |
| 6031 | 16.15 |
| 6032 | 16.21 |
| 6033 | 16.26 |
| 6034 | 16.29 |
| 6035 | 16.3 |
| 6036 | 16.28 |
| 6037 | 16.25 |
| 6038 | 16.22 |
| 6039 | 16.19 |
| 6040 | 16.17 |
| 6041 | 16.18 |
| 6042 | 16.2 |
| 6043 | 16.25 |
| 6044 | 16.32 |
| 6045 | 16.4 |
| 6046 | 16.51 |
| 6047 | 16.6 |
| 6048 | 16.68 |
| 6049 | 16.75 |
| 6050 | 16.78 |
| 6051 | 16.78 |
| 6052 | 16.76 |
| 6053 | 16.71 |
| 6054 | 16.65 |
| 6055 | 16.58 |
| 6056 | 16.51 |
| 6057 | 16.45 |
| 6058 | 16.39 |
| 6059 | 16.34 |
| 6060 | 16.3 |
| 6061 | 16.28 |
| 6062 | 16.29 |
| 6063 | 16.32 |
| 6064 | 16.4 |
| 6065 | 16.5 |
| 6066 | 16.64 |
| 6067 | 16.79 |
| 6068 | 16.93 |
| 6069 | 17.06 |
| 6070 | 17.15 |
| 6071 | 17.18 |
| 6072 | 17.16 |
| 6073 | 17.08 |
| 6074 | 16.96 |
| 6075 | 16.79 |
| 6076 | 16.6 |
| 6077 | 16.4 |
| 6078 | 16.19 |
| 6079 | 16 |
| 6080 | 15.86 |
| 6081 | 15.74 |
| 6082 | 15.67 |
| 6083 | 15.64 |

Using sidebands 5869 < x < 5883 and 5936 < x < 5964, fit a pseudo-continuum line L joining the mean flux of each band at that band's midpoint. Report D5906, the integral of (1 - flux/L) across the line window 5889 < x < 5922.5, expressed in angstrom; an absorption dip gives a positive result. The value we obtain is 2.25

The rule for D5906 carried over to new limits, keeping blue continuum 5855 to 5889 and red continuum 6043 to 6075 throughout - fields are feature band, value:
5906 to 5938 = 0.84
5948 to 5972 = 0.54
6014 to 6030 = 0.60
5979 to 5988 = 0.24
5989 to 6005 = -0.05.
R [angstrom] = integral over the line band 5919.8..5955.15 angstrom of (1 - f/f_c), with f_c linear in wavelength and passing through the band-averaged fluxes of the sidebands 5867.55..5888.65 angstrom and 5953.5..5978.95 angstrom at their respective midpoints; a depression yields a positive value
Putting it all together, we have 1.1 angstrom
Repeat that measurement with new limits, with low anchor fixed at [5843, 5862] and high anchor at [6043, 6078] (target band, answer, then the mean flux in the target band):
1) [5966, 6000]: 0.9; 15.9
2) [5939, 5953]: 0.7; 15.3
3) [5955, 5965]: 0.4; 15.6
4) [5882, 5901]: 2.9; 13.6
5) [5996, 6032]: 1.3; 15.9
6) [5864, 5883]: 0.2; 15.8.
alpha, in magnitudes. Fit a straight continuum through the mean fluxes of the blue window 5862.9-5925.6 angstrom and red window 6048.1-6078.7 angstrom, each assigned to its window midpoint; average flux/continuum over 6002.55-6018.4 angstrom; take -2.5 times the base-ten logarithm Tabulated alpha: 0.03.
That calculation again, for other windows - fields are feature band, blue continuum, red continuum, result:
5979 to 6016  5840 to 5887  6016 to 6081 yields 0.02 mag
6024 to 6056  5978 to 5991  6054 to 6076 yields 0.01 mag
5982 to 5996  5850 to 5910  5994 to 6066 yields -0.02 mag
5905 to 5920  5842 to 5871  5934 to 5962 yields -0.01 mag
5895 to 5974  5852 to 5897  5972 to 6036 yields 0.01 mag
